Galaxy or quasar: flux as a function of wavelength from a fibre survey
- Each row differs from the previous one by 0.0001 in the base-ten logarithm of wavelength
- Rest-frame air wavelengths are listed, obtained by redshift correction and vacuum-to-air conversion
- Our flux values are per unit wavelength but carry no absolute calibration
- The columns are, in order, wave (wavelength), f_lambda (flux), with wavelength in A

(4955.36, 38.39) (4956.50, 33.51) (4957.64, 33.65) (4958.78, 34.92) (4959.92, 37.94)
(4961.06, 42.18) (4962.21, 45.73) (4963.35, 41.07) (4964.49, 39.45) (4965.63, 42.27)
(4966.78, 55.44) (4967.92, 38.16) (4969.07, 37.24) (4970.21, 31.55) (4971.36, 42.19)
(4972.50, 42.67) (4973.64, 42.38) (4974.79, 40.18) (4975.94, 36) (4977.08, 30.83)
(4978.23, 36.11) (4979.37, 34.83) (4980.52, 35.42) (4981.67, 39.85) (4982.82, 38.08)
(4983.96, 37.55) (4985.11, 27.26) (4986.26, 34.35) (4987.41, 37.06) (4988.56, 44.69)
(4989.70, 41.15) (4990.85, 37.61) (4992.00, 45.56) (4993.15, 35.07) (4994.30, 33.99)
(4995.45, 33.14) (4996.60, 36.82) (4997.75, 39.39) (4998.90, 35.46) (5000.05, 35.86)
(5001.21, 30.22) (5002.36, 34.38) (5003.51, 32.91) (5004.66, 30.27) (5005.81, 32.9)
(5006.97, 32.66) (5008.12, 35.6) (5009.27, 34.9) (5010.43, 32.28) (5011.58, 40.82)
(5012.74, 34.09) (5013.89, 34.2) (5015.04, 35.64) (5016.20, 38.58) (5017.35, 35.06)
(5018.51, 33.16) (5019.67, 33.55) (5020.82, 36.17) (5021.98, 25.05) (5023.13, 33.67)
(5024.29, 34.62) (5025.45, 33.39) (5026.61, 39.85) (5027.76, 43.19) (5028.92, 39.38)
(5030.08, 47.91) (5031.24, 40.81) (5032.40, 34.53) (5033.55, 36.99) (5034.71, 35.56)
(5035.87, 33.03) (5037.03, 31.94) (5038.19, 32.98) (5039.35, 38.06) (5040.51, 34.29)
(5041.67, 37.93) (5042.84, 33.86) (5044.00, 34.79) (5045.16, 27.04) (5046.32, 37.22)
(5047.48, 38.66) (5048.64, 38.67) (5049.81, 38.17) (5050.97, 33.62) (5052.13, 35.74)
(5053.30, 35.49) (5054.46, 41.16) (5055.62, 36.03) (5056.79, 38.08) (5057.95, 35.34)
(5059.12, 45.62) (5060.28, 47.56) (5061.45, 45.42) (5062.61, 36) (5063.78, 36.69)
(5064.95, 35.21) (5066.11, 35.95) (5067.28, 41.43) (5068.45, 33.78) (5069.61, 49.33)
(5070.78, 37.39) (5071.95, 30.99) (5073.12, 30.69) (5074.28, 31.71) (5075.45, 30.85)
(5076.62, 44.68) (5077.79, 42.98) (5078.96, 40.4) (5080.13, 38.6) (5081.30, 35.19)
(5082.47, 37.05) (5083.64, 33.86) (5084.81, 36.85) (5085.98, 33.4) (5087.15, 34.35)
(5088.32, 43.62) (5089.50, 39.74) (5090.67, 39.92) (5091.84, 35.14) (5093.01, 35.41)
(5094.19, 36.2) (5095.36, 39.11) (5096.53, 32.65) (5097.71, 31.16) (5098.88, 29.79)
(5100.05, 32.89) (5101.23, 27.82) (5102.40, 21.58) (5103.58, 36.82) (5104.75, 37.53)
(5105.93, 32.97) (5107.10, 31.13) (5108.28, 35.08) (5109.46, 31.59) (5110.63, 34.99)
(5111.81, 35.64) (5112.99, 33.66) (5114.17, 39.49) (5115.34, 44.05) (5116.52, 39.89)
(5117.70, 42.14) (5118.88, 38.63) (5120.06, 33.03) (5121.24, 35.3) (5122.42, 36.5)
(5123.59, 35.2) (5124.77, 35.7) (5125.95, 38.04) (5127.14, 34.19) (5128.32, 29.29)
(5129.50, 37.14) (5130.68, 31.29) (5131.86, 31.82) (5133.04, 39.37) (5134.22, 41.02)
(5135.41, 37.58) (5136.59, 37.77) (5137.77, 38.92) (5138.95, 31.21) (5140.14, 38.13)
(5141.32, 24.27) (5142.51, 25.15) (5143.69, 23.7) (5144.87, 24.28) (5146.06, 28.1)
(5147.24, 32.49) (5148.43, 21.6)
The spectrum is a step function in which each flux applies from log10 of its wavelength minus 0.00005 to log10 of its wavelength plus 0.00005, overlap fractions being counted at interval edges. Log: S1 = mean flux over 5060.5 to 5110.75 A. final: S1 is 35.9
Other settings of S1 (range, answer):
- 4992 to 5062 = 36.1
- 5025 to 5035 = 39.3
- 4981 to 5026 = 35.3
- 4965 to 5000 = 38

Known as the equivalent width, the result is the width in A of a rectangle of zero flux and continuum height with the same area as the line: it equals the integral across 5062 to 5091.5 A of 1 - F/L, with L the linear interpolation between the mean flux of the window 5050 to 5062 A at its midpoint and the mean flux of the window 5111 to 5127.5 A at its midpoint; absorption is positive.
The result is 1.10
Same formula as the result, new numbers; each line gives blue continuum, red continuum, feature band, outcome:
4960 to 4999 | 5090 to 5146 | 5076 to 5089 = -1.1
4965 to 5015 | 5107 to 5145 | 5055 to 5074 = -1.4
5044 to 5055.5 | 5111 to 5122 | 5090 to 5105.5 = 1.6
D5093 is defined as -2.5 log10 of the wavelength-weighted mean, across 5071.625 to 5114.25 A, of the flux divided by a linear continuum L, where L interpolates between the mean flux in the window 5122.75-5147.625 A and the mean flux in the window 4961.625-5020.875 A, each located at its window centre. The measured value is -0.02 mag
